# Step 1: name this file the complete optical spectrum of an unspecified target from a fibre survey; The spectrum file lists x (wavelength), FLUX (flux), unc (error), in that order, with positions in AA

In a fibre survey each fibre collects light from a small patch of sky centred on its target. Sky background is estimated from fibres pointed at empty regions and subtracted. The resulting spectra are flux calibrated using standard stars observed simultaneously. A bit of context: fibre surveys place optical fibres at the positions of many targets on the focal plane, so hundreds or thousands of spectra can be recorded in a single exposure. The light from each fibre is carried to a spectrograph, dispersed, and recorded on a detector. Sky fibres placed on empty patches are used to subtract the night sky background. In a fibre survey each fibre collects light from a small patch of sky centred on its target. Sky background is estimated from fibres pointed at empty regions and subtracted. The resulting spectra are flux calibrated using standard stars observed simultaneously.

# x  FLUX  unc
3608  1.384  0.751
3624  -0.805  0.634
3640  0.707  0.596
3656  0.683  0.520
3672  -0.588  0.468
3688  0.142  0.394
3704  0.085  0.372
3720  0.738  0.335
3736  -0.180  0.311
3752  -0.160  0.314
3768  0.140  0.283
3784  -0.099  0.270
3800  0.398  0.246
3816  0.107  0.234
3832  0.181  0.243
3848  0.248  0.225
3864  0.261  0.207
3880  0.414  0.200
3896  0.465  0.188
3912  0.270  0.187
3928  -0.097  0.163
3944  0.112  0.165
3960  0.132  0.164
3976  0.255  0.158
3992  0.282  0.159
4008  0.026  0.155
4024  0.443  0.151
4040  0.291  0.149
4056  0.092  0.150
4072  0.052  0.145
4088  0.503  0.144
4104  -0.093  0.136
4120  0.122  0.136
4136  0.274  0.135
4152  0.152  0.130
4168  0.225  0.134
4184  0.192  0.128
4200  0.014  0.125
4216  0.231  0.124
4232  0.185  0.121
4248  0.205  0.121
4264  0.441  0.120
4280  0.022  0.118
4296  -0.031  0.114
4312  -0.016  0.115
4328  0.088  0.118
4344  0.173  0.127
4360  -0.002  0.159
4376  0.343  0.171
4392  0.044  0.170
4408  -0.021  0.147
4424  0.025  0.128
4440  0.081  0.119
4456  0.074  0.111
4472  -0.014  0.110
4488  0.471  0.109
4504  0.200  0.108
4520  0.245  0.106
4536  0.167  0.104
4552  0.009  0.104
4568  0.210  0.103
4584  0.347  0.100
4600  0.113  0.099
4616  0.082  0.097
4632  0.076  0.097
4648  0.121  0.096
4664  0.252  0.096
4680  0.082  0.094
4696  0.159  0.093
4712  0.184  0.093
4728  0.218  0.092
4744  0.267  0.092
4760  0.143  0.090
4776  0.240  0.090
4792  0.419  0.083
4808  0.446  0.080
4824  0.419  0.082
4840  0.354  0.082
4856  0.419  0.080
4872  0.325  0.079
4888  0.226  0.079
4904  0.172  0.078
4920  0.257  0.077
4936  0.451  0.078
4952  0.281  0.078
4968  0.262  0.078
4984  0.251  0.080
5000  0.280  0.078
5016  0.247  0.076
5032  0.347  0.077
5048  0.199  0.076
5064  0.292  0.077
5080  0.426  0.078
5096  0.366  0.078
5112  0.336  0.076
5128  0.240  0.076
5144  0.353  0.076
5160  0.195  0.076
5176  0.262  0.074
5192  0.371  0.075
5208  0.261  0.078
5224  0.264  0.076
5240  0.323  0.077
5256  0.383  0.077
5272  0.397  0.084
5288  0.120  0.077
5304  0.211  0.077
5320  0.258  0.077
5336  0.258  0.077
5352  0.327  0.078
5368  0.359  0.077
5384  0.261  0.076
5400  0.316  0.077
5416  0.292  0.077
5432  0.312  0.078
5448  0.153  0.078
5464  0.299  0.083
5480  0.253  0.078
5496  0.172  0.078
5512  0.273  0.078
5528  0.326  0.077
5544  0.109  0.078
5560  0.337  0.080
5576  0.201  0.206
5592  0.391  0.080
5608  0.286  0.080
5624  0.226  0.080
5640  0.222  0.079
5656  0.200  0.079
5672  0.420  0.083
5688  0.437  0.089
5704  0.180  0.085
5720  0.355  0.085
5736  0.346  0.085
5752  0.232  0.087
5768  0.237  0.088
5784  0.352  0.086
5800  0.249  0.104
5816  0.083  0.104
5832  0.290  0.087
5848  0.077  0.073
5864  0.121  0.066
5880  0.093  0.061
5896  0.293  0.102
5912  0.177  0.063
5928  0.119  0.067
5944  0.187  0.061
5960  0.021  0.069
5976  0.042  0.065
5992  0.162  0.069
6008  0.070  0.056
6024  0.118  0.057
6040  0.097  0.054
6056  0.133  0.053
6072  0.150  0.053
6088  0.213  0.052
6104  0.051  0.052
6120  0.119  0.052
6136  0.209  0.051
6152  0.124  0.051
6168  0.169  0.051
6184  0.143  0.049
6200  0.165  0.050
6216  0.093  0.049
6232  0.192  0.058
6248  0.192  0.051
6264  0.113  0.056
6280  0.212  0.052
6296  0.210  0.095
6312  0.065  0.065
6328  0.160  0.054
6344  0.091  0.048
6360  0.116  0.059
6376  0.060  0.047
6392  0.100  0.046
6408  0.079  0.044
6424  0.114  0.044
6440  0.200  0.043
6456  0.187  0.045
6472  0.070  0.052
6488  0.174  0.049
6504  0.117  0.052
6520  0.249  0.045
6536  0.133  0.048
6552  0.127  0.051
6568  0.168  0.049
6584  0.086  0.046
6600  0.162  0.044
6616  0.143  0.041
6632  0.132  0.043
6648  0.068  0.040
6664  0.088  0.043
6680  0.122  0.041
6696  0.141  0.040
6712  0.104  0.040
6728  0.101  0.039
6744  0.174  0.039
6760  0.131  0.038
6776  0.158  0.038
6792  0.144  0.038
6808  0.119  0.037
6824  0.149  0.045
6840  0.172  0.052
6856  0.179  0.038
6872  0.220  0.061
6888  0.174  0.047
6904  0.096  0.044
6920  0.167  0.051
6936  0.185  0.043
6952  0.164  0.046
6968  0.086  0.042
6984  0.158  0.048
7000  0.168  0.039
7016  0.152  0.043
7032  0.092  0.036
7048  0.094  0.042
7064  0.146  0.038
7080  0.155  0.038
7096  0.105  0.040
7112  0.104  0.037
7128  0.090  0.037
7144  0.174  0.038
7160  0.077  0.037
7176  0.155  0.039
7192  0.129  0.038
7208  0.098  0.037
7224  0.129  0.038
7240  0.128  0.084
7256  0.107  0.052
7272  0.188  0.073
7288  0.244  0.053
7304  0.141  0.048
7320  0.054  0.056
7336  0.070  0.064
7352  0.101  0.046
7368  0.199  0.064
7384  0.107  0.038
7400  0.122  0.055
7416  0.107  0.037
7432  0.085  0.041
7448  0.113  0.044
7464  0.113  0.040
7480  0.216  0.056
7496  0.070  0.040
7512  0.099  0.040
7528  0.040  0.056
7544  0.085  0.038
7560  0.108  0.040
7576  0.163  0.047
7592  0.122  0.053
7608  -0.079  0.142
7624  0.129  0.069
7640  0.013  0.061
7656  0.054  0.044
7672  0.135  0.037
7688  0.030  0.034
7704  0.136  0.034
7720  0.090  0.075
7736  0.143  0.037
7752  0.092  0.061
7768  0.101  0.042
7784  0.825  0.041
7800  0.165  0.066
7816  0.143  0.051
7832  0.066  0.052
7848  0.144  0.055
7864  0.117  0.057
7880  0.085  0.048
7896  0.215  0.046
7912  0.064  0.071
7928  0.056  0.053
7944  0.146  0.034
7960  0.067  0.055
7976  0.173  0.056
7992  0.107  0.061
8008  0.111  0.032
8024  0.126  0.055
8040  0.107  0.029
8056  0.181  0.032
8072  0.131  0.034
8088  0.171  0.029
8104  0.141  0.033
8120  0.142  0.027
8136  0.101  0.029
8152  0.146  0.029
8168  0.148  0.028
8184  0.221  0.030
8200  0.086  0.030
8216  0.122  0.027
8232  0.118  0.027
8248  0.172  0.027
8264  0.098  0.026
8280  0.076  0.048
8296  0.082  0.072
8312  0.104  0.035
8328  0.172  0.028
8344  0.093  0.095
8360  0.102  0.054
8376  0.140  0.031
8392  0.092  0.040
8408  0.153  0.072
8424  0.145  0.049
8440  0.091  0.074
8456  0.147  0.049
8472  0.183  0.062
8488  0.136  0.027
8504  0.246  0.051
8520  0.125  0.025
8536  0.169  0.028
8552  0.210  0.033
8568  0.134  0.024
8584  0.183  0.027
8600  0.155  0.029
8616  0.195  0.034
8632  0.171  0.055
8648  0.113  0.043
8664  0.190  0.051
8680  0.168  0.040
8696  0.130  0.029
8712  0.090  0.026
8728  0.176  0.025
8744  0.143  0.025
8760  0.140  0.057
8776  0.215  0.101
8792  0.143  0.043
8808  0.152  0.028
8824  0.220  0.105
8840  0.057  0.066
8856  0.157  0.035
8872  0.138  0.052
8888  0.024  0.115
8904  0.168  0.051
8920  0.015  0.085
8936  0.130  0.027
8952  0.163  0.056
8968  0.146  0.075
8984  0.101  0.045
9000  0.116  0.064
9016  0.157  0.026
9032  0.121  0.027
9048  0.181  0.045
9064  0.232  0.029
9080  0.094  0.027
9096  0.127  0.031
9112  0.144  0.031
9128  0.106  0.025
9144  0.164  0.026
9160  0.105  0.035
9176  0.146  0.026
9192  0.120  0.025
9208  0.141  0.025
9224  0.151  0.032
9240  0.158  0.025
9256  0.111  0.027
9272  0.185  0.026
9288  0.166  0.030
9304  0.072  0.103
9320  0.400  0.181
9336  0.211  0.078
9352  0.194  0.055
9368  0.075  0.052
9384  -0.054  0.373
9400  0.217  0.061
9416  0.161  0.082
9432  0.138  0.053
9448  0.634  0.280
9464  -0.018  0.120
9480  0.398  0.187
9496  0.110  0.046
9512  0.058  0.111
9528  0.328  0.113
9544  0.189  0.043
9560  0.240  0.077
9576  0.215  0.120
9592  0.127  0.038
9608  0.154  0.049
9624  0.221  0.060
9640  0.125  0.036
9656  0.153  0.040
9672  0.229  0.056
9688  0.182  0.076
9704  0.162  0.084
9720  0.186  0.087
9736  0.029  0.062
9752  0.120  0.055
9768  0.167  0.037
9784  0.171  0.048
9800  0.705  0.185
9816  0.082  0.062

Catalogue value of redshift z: 1.09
